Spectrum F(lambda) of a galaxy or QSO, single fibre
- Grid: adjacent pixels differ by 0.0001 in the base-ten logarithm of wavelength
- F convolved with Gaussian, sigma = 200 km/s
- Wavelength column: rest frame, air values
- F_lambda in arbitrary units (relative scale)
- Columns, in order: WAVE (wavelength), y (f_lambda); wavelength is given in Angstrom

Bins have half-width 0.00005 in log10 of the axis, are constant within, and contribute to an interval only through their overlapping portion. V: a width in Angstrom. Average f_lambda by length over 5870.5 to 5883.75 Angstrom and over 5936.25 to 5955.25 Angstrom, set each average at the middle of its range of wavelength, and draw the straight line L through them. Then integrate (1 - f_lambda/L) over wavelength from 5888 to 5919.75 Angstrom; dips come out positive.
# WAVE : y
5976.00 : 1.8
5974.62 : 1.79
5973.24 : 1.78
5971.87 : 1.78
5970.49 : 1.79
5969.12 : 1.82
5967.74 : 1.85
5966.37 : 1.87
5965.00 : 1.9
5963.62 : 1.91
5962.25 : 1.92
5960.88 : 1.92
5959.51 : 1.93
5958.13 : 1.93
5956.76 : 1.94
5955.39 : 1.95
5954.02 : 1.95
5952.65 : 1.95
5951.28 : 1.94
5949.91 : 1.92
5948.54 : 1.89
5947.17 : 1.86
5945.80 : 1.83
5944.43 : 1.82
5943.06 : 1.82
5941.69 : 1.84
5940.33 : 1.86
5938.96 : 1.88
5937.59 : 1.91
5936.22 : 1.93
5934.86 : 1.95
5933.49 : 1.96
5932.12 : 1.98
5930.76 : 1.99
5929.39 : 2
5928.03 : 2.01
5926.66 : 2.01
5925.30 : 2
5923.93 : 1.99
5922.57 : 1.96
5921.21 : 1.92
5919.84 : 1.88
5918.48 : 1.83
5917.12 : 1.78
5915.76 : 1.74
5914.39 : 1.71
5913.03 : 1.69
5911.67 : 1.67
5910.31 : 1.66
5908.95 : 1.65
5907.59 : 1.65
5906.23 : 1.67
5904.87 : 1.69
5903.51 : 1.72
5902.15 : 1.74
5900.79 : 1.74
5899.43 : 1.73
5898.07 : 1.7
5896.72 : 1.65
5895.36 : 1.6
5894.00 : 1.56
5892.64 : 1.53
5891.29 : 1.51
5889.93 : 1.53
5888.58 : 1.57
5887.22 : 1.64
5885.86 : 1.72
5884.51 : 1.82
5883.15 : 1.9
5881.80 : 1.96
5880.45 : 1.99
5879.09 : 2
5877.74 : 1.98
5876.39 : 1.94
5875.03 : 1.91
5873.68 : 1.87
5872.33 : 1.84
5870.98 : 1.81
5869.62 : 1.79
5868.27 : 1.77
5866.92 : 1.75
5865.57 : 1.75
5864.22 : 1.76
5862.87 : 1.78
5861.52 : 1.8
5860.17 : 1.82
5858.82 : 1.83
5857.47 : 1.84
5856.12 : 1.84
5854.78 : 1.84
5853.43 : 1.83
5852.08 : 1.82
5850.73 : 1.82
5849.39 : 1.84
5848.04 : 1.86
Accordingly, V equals 4.0 Angstrom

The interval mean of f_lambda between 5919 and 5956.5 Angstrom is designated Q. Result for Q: 1.93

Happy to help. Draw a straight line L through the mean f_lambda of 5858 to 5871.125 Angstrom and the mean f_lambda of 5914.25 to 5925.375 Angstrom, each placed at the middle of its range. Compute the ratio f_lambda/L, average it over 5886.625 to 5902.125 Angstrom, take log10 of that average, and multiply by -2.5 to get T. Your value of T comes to 0.13 mag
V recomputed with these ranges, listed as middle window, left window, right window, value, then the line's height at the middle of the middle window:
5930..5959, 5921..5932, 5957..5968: 0.57 Angstrom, 1.95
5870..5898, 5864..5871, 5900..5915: -0.46 Angstrom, 1.74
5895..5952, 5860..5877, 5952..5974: 0.83 Angstrom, 1.86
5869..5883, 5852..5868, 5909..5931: -0.70 Angstrom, 1.82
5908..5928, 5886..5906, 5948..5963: -0.87 Angstrom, 1.75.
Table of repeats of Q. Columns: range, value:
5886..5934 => 1.76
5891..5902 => 1.64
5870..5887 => 1.89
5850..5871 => 1.8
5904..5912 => 1.67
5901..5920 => 1.72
